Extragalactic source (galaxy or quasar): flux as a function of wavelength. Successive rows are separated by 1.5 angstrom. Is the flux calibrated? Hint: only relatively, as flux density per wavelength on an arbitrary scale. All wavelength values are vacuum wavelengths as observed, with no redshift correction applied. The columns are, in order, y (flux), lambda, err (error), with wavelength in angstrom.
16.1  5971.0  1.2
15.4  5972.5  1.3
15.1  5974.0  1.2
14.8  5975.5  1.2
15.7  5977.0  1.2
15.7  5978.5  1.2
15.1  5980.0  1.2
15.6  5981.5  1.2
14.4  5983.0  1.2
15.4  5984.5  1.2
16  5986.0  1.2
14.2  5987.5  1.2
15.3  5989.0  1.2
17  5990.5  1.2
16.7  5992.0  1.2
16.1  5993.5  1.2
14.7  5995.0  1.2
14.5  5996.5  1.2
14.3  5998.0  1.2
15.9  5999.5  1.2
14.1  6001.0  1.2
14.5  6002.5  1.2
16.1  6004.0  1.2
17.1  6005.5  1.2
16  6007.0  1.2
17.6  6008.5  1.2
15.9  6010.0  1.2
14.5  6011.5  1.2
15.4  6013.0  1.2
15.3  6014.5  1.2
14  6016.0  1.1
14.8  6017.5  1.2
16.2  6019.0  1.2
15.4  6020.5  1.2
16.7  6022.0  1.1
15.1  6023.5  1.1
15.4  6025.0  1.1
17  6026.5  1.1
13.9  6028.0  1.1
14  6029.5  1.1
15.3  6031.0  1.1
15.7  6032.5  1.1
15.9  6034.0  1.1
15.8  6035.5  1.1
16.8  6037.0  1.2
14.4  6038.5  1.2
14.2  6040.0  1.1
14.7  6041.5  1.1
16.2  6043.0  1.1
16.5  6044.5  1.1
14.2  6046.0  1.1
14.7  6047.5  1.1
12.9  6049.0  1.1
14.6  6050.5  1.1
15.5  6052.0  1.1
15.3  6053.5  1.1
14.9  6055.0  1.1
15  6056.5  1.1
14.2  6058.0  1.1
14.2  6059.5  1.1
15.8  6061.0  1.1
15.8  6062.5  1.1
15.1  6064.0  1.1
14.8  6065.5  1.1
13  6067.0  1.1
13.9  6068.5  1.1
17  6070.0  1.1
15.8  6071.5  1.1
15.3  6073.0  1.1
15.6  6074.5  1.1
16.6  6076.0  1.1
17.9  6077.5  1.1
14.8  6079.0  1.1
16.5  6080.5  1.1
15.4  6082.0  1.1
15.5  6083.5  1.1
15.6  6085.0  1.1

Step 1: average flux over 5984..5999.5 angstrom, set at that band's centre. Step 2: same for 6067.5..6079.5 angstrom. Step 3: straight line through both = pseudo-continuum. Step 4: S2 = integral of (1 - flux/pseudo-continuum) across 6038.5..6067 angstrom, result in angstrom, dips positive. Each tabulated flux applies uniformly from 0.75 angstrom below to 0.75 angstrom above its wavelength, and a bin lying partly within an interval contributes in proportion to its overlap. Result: 1.6 angstrom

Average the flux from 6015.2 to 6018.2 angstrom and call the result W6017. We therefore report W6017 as 14.4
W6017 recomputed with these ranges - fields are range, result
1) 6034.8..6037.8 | 16.3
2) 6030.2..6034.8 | 15.6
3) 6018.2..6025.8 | 15.8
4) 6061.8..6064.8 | 15.4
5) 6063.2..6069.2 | 14.2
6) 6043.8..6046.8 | 15.3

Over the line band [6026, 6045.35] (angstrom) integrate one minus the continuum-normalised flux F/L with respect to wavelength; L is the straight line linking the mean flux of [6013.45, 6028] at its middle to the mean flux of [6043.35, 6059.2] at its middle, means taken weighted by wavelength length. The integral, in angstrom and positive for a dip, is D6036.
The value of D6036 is -0.3 angstrom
